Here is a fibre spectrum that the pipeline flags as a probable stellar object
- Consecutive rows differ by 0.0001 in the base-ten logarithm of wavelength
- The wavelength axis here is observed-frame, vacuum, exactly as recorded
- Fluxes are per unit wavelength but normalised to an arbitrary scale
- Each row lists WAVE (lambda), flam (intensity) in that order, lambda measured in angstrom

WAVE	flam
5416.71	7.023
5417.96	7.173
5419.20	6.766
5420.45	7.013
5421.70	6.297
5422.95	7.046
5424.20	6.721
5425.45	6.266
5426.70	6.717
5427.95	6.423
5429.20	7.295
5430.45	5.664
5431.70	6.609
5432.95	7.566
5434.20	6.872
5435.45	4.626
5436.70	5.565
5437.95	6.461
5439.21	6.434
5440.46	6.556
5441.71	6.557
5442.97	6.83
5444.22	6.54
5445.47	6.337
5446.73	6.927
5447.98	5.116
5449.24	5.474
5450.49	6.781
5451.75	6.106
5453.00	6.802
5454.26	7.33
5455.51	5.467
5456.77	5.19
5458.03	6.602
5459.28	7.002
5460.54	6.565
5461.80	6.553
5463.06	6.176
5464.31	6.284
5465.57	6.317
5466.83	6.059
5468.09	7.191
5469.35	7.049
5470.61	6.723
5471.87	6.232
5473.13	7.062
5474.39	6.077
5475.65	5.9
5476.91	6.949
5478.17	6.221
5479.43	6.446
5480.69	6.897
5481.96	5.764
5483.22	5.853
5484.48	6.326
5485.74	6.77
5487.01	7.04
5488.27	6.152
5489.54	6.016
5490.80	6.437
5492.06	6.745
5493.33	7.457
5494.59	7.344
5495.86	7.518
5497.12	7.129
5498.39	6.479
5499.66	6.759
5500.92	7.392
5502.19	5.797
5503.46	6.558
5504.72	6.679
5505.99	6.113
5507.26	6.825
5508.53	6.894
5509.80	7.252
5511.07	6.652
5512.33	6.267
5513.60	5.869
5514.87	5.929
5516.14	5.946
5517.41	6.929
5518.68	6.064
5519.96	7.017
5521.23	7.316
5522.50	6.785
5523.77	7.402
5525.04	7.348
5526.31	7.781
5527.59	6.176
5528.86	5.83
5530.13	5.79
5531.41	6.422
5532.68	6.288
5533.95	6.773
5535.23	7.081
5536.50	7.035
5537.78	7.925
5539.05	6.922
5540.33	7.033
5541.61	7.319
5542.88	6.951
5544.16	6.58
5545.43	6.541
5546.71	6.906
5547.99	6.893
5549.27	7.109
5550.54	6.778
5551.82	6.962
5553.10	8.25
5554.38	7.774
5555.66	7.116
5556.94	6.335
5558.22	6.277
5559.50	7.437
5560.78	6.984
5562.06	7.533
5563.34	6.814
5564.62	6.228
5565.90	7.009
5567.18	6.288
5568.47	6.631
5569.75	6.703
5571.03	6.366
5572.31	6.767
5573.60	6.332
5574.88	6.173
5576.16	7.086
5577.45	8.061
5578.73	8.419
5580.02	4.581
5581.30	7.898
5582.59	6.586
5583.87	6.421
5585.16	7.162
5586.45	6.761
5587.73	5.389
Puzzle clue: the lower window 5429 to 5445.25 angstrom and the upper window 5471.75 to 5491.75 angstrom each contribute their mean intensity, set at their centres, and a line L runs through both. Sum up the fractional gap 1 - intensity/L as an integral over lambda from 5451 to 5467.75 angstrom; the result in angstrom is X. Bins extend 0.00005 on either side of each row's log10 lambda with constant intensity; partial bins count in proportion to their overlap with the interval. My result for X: 0.1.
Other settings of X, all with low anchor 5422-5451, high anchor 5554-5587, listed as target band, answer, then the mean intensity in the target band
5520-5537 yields -0.21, 6.78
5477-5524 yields -0.09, 6.62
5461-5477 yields 0.04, 6.49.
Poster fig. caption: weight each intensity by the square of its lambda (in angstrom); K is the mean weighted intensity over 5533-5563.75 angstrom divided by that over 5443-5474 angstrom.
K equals 1.1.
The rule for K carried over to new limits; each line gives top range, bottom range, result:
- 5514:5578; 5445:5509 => 1.08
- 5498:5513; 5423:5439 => 1.06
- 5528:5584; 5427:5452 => 1.13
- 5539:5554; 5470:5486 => 1.13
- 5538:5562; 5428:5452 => 1.16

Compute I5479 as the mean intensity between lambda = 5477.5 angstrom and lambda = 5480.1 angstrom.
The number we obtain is 6.36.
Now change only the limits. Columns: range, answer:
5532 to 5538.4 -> 7.02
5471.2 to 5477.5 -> 6.44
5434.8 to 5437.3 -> 5.12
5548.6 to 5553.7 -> 7.27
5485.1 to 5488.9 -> 6.65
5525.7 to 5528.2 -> 6.96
